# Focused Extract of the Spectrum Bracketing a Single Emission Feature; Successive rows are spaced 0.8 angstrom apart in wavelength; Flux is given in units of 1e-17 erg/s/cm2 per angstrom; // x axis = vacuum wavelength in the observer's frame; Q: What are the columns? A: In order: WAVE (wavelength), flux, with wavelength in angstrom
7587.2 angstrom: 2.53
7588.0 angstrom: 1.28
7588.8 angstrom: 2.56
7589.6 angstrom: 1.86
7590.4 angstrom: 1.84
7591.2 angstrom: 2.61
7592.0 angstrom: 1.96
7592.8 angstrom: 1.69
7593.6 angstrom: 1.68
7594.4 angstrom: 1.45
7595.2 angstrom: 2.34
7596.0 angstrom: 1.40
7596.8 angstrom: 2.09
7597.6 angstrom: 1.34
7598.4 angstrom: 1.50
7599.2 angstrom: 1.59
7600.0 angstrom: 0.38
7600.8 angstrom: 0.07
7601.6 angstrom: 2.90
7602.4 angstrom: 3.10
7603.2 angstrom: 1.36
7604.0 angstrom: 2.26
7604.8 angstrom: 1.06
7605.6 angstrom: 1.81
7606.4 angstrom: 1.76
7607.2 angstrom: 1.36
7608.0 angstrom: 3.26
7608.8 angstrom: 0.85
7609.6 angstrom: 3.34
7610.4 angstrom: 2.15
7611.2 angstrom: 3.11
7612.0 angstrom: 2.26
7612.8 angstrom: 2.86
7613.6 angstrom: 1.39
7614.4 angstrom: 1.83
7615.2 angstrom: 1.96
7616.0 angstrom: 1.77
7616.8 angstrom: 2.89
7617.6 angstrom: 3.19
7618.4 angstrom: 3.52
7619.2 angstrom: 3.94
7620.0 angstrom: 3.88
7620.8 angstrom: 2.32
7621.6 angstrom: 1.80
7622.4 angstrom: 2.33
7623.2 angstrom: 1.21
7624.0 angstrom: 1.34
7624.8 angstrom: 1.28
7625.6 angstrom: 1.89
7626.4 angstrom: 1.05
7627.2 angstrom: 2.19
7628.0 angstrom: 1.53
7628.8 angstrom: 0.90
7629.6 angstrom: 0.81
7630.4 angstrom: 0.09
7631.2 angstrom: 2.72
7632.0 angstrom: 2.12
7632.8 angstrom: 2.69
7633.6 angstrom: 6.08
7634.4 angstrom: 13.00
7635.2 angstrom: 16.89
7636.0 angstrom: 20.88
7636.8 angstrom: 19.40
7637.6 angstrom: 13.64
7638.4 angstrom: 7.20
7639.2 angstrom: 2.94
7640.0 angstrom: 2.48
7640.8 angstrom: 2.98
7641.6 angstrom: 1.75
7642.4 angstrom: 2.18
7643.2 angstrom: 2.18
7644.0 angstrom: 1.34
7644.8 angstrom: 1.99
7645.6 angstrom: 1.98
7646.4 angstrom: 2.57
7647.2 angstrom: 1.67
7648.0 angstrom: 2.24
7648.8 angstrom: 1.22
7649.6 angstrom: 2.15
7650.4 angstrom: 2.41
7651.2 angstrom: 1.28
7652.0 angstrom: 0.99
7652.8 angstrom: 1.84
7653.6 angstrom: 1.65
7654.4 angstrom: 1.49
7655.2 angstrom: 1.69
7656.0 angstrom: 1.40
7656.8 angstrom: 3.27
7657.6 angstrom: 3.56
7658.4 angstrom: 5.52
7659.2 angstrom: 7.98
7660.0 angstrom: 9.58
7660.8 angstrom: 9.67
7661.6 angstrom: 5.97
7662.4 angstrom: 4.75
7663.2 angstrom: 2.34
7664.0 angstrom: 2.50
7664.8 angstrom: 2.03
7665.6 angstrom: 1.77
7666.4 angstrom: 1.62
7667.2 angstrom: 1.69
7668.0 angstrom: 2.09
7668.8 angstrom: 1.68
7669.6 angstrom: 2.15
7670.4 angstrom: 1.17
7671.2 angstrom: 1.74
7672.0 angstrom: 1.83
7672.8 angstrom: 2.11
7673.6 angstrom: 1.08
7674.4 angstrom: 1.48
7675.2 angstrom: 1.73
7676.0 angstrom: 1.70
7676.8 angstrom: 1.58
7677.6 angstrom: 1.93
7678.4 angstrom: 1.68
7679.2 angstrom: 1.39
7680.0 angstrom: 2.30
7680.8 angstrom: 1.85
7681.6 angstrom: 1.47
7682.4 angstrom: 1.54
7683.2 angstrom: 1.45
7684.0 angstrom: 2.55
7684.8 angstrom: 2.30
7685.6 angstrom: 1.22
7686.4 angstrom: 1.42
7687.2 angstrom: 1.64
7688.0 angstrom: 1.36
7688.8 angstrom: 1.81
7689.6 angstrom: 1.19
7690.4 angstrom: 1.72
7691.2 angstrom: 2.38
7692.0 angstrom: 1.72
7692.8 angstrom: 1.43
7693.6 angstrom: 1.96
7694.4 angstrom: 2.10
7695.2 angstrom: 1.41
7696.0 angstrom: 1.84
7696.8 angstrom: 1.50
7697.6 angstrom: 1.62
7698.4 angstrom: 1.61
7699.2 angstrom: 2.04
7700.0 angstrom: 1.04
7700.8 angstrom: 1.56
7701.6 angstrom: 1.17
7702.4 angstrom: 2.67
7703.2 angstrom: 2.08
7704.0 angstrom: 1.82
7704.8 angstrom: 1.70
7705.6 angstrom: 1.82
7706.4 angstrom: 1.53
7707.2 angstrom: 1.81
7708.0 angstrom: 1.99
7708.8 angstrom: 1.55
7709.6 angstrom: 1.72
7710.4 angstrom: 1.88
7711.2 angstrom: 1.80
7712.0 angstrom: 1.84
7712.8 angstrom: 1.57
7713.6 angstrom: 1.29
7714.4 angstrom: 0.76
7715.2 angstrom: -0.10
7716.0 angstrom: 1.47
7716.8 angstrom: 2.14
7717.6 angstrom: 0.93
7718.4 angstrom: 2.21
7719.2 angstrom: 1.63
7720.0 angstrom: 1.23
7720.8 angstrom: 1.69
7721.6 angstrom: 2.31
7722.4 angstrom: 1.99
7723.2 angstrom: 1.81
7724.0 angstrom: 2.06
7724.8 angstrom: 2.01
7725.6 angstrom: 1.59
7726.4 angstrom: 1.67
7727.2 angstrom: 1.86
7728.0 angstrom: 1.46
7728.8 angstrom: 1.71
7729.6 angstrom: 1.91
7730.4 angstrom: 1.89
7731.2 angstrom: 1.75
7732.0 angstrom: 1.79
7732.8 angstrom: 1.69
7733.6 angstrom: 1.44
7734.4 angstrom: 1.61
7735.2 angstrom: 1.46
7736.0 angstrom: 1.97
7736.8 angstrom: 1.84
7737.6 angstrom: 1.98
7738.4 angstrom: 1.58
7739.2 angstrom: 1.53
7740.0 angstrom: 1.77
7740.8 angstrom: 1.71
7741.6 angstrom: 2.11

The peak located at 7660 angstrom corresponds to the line [N II] 6583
